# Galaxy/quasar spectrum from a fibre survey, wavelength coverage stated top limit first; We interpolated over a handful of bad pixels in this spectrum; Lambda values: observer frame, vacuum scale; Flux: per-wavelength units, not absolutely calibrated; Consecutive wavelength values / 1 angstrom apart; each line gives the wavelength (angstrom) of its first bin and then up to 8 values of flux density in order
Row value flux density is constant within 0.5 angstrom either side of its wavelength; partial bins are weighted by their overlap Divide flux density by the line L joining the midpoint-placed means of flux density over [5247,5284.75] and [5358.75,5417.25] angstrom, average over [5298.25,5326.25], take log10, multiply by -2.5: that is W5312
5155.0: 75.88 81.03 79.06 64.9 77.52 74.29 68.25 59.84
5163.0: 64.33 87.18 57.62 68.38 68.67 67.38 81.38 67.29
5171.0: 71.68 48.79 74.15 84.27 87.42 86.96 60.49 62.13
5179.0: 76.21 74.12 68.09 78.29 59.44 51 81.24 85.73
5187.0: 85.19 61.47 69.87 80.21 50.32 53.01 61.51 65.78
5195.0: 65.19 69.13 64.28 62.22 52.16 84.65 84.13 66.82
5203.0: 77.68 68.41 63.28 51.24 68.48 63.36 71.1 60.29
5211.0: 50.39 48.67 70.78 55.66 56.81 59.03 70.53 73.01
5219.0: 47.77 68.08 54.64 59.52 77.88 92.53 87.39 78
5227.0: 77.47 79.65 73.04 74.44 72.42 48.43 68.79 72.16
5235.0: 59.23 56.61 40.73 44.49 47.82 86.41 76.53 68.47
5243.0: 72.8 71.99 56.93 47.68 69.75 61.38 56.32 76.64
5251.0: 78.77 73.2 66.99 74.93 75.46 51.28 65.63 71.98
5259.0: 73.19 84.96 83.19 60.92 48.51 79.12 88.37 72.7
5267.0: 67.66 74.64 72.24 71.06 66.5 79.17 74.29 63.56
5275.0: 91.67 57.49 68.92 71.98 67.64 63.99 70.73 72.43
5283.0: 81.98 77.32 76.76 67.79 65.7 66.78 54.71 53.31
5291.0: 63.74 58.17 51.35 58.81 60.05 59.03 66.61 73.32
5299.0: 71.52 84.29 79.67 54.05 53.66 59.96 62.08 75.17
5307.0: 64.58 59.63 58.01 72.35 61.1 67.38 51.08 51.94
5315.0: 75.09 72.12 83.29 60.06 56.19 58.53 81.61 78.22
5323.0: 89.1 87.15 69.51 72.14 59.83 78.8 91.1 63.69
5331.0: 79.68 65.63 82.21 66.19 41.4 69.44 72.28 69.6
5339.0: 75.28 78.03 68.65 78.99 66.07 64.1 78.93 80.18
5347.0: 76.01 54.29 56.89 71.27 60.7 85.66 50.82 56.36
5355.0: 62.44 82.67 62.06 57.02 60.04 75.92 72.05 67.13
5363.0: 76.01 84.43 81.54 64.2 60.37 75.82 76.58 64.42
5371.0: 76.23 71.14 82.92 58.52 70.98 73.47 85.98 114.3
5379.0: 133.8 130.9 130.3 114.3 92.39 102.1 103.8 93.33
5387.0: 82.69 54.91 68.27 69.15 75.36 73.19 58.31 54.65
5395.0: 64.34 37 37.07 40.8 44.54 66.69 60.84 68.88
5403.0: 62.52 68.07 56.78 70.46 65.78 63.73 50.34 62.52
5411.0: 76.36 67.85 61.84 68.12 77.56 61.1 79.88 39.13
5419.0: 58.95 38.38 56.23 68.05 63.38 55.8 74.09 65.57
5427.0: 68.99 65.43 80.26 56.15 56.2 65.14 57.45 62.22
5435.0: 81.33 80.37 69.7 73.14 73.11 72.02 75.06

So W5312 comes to 0.06 mag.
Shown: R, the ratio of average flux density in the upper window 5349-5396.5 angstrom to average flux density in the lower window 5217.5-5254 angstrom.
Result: 1.14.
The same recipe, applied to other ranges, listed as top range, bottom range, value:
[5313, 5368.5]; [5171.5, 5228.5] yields 1.03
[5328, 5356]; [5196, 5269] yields 1.03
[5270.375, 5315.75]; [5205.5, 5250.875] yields 1.02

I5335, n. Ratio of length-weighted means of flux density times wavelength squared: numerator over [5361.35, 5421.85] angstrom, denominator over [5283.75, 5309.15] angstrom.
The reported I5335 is 1.16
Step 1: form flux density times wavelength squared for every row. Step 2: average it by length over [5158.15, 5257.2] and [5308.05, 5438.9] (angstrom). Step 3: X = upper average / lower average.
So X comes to 1.1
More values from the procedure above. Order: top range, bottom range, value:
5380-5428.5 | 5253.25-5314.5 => 1.05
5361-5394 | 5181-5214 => 1.34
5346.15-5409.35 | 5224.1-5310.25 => 1.11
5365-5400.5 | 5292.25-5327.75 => 1.19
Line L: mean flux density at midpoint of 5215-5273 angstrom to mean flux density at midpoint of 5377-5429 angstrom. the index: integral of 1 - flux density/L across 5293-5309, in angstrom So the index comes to 1.1 angstrom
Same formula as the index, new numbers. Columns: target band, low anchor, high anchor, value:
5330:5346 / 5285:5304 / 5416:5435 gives -1.8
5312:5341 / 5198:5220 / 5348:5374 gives -1.2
